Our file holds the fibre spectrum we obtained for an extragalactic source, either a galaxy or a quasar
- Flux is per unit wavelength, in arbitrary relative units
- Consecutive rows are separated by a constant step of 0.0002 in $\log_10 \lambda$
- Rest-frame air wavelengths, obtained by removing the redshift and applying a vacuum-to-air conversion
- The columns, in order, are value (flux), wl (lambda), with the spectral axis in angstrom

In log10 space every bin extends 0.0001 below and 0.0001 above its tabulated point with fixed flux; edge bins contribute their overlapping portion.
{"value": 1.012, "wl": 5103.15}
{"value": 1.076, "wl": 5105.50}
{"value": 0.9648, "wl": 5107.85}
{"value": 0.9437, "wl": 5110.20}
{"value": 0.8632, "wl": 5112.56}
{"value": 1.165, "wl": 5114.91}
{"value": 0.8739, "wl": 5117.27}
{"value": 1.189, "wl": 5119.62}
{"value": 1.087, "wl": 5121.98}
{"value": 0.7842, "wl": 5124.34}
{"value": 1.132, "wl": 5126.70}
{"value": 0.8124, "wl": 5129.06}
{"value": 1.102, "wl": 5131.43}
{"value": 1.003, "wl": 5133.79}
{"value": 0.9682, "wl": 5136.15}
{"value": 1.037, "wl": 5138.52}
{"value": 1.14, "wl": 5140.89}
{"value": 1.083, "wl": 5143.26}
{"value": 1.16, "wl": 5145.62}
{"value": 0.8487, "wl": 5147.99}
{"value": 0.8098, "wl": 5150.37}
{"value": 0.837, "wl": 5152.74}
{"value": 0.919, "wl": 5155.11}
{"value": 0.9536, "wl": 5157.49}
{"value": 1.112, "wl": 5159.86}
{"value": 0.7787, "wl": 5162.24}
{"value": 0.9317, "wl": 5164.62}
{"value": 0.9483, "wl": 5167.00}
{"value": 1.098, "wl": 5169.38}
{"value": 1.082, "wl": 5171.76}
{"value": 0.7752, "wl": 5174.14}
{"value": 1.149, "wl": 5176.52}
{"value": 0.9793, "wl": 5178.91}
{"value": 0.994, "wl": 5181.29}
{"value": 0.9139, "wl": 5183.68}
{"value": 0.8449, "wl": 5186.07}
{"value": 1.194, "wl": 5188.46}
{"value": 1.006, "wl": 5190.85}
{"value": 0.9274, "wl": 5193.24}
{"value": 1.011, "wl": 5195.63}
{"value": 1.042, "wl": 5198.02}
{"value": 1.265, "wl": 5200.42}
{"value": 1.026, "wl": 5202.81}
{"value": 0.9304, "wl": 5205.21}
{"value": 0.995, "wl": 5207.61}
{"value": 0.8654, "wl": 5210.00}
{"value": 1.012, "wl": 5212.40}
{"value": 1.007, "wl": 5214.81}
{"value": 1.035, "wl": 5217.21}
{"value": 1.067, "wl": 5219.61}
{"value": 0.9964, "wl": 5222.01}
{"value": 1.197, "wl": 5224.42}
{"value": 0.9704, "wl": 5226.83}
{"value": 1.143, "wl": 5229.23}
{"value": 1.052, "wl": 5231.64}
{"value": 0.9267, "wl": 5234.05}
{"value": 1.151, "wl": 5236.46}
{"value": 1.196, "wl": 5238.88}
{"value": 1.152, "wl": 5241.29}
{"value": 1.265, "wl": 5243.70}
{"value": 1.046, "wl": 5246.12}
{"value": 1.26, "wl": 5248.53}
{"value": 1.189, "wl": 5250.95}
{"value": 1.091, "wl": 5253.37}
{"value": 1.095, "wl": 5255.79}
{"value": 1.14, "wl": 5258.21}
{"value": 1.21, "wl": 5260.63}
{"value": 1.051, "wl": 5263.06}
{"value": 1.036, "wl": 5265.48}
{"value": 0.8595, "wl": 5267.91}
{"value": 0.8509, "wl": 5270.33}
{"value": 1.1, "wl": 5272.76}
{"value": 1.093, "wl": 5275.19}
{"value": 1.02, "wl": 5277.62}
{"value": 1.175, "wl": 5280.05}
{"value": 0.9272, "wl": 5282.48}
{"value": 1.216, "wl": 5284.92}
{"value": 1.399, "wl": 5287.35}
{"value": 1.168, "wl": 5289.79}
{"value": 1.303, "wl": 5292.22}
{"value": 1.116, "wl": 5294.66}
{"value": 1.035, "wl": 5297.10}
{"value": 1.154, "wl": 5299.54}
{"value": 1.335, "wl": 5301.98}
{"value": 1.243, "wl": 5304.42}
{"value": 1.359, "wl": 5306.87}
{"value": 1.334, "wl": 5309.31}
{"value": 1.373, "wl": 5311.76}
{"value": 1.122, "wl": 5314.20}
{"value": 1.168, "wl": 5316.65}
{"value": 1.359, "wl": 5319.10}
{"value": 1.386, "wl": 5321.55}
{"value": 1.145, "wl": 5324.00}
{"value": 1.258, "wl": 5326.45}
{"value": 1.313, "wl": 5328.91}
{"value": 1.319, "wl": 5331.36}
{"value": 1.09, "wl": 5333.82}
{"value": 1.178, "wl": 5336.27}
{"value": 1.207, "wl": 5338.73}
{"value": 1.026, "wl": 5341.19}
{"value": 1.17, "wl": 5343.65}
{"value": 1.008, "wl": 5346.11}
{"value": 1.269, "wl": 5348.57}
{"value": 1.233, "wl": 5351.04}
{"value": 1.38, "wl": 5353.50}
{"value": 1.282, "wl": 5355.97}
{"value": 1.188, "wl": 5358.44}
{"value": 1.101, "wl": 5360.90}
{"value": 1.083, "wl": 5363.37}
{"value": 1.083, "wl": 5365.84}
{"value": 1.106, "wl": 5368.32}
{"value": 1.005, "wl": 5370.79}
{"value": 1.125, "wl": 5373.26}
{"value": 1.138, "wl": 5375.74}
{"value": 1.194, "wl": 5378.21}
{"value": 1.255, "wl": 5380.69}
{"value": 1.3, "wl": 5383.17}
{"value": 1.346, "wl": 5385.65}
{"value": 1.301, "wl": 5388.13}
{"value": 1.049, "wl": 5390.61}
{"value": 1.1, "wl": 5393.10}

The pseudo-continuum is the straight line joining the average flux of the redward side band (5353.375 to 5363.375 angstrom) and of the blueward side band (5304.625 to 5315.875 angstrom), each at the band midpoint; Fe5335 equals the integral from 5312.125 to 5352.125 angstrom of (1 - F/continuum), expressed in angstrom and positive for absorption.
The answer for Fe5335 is 1.35 angstrom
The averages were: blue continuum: 1.29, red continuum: 1.2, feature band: 1.21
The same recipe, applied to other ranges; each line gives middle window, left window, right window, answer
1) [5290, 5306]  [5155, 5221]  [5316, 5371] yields -0.9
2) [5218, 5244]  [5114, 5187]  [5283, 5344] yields 0.2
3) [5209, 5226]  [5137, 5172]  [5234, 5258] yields 1.1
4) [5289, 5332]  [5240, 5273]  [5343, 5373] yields -4.6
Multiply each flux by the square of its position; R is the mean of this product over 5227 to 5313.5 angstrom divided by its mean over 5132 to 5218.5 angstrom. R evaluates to 1.19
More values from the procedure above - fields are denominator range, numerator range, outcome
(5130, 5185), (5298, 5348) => 1.33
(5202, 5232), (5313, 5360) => 1.24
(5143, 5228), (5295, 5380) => 1.28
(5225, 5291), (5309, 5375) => 1.12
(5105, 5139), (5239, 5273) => 1.16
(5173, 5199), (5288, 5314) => 1.32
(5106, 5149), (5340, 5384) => 1.26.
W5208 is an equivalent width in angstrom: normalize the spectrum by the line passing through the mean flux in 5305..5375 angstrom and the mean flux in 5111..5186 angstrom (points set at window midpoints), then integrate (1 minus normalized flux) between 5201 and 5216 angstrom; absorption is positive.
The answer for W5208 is 0.9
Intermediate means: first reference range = 0.982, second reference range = 1.2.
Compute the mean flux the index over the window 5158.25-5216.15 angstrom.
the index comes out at 0.995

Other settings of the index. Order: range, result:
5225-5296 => 1.11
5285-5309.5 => 1.24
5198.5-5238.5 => 1.04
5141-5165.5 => 0.952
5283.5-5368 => 1.22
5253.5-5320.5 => 1.16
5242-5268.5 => 1.12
